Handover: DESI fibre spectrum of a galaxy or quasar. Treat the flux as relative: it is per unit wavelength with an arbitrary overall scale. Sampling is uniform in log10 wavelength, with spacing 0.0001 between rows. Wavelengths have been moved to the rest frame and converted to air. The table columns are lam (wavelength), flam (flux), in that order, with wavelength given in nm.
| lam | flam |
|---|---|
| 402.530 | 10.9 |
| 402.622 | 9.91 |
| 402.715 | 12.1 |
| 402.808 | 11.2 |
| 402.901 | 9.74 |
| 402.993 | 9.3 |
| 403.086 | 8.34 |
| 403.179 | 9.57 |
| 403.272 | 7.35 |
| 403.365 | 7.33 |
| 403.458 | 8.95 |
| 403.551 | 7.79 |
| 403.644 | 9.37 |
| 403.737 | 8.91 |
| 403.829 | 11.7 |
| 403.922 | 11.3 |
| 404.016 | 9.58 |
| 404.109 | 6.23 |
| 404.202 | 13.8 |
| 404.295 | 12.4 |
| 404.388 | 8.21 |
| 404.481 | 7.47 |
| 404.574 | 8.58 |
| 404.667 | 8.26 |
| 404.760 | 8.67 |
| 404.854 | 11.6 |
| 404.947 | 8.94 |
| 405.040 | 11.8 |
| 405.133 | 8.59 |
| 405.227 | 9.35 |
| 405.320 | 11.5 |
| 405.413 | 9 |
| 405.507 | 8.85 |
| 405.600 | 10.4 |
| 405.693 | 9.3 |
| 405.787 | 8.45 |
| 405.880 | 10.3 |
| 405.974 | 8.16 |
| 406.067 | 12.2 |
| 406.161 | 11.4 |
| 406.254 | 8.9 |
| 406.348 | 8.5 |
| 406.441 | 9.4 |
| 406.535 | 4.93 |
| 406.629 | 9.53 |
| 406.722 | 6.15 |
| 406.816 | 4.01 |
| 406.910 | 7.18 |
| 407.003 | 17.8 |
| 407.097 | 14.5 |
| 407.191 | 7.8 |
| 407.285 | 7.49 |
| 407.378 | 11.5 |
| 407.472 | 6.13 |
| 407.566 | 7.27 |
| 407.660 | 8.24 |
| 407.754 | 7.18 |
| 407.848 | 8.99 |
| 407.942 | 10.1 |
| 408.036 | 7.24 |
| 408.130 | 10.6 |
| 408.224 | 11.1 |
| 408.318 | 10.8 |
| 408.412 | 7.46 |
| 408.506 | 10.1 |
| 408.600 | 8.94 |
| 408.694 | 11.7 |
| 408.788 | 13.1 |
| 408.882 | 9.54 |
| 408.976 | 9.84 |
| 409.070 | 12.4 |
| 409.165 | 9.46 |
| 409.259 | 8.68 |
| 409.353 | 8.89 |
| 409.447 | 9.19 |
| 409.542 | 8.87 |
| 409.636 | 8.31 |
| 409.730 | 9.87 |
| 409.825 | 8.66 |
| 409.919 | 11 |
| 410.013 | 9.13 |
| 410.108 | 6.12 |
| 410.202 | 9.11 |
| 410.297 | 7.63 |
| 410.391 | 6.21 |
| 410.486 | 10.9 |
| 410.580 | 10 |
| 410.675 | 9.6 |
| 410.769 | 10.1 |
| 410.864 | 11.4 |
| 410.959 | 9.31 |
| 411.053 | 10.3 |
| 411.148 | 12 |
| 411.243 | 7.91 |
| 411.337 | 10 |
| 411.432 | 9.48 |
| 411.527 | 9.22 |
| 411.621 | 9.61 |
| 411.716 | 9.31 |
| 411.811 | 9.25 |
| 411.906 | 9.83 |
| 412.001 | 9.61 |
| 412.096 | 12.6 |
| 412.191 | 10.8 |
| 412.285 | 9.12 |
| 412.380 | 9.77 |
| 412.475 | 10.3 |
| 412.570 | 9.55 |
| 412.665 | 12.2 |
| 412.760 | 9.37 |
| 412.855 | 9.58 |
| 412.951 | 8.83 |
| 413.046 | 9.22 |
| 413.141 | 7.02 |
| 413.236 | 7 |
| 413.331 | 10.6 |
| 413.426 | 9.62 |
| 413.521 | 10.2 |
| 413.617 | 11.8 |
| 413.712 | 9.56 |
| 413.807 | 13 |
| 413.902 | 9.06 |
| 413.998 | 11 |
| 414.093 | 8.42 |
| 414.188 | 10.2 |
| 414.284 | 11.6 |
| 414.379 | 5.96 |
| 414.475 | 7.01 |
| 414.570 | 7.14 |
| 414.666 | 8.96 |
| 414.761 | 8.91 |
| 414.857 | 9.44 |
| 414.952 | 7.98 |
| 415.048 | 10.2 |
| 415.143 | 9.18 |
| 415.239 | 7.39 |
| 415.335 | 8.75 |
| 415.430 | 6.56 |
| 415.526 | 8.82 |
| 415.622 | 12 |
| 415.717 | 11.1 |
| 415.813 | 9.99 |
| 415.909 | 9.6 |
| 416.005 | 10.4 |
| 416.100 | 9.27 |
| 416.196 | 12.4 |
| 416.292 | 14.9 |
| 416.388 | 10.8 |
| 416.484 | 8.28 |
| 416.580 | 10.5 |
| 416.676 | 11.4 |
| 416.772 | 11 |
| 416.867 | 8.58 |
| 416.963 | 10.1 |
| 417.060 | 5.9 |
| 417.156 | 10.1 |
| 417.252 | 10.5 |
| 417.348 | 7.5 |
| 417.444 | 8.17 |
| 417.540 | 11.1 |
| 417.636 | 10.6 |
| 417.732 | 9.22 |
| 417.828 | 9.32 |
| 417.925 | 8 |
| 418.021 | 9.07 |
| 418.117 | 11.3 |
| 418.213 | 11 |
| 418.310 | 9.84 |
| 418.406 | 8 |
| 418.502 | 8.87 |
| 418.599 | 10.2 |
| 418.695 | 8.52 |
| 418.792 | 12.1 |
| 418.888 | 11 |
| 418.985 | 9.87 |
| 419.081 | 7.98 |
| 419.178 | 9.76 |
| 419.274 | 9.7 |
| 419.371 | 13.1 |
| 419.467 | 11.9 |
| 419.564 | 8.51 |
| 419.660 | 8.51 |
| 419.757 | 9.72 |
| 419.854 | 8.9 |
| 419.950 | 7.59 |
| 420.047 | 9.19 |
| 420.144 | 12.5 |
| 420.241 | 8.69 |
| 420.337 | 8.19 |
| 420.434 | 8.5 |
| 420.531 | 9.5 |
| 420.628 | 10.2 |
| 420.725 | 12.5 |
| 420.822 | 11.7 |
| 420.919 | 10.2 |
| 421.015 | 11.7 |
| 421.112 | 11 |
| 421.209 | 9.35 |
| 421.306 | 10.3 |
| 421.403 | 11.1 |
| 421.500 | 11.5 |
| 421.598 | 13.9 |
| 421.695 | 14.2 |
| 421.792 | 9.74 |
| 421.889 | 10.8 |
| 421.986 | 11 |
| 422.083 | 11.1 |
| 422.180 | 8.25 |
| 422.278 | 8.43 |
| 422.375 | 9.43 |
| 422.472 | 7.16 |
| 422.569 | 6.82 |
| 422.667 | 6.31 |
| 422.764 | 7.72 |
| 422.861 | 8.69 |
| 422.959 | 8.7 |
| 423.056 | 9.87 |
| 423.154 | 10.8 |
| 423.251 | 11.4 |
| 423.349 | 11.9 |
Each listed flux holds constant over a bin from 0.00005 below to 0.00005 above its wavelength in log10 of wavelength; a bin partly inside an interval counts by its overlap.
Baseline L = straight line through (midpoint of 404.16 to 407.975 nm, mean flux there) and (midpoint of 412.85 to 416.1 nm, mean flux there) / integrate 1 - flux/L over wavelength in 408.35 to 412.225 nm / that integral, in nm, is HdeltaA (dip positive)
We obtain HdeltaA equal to -0.14 nm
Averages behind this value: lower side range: 9.33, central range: 9.65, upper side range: 9.29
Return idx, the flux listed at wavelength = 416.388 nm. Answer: 10.8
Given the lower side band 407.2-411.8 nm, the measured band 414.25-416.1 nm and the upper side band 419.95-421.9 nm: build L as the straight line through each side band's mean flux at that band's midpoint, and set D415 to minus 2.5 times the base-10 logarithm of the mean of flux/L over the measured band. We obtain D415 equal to 0.12 mag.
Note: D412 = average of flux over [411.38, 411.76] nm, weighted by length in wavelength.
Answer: 9.41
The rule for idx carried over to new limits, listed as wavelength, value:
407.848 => 8.99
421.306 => 10.3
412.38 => 9.77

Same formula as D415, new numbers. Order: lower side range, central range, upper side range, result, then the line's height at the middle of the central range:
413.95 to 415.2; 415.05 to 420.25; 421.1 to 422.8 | -0.05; 9.32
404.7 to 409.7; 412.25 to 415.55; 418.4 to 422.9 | 0.05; 9.66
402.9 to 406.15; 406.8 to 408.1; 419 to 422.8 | 0.05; 9.56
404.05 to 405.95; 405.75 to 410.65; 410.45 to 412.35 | 0.06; 9.79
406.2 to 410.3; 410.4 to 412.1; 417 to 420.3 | -0.06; 9.3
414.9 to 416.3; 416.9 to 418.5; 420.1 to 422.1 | 0.09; 10.2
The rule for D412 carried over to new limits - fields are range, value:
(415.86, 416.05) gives 9.97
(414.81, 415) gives 8.72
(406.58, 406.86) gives 6.58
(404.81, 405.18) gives 10.2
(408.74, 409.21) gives 10.9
